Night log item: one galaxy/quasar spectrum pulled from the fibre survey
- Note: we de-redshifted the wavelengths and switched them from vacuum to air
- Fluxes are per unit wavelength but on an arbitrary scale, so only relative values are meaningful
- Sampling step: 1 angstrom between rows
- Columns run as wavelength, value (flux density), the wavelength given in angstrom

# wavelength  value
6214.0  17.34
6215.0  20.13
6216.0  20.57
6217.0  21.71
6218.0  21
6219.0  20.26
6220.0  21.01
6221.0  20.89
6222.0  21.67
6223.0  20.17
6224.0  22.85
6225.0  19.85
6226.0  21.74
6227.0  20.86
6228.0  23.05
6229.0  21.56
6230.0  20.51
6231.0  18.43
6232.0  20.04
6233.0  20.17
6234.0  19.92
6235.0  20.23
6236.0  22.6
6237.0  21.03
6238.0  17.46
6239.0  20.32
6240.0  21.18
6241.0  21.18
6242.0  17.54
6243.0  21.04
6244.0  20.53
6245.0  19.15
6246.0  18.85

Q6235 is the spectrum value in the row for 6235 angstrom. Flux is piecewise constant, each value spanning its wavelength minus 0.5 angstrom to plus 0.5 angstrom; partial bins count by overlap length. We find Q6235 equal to 20.23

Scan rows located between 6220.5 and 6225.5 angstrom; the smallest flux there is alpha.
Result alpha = 19.85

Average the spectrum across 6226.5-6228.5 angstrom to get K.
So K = 22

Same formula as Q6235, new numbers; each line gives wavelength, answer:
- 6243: 21.04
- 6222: 21.67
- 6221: 20.89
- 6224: 22.85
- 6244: 20.53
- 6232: 20.04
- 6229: 21.56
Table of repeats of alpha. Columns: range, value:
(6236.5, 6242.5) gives 17.46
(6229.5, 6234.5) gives 18.43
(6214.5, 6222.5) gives 20.13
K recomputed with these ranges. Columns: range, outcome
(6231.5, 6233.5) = 20.1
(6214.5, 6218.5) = 20.9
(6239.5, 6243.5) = 20.2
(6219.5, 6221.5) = 21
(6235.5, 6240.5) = 20.5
